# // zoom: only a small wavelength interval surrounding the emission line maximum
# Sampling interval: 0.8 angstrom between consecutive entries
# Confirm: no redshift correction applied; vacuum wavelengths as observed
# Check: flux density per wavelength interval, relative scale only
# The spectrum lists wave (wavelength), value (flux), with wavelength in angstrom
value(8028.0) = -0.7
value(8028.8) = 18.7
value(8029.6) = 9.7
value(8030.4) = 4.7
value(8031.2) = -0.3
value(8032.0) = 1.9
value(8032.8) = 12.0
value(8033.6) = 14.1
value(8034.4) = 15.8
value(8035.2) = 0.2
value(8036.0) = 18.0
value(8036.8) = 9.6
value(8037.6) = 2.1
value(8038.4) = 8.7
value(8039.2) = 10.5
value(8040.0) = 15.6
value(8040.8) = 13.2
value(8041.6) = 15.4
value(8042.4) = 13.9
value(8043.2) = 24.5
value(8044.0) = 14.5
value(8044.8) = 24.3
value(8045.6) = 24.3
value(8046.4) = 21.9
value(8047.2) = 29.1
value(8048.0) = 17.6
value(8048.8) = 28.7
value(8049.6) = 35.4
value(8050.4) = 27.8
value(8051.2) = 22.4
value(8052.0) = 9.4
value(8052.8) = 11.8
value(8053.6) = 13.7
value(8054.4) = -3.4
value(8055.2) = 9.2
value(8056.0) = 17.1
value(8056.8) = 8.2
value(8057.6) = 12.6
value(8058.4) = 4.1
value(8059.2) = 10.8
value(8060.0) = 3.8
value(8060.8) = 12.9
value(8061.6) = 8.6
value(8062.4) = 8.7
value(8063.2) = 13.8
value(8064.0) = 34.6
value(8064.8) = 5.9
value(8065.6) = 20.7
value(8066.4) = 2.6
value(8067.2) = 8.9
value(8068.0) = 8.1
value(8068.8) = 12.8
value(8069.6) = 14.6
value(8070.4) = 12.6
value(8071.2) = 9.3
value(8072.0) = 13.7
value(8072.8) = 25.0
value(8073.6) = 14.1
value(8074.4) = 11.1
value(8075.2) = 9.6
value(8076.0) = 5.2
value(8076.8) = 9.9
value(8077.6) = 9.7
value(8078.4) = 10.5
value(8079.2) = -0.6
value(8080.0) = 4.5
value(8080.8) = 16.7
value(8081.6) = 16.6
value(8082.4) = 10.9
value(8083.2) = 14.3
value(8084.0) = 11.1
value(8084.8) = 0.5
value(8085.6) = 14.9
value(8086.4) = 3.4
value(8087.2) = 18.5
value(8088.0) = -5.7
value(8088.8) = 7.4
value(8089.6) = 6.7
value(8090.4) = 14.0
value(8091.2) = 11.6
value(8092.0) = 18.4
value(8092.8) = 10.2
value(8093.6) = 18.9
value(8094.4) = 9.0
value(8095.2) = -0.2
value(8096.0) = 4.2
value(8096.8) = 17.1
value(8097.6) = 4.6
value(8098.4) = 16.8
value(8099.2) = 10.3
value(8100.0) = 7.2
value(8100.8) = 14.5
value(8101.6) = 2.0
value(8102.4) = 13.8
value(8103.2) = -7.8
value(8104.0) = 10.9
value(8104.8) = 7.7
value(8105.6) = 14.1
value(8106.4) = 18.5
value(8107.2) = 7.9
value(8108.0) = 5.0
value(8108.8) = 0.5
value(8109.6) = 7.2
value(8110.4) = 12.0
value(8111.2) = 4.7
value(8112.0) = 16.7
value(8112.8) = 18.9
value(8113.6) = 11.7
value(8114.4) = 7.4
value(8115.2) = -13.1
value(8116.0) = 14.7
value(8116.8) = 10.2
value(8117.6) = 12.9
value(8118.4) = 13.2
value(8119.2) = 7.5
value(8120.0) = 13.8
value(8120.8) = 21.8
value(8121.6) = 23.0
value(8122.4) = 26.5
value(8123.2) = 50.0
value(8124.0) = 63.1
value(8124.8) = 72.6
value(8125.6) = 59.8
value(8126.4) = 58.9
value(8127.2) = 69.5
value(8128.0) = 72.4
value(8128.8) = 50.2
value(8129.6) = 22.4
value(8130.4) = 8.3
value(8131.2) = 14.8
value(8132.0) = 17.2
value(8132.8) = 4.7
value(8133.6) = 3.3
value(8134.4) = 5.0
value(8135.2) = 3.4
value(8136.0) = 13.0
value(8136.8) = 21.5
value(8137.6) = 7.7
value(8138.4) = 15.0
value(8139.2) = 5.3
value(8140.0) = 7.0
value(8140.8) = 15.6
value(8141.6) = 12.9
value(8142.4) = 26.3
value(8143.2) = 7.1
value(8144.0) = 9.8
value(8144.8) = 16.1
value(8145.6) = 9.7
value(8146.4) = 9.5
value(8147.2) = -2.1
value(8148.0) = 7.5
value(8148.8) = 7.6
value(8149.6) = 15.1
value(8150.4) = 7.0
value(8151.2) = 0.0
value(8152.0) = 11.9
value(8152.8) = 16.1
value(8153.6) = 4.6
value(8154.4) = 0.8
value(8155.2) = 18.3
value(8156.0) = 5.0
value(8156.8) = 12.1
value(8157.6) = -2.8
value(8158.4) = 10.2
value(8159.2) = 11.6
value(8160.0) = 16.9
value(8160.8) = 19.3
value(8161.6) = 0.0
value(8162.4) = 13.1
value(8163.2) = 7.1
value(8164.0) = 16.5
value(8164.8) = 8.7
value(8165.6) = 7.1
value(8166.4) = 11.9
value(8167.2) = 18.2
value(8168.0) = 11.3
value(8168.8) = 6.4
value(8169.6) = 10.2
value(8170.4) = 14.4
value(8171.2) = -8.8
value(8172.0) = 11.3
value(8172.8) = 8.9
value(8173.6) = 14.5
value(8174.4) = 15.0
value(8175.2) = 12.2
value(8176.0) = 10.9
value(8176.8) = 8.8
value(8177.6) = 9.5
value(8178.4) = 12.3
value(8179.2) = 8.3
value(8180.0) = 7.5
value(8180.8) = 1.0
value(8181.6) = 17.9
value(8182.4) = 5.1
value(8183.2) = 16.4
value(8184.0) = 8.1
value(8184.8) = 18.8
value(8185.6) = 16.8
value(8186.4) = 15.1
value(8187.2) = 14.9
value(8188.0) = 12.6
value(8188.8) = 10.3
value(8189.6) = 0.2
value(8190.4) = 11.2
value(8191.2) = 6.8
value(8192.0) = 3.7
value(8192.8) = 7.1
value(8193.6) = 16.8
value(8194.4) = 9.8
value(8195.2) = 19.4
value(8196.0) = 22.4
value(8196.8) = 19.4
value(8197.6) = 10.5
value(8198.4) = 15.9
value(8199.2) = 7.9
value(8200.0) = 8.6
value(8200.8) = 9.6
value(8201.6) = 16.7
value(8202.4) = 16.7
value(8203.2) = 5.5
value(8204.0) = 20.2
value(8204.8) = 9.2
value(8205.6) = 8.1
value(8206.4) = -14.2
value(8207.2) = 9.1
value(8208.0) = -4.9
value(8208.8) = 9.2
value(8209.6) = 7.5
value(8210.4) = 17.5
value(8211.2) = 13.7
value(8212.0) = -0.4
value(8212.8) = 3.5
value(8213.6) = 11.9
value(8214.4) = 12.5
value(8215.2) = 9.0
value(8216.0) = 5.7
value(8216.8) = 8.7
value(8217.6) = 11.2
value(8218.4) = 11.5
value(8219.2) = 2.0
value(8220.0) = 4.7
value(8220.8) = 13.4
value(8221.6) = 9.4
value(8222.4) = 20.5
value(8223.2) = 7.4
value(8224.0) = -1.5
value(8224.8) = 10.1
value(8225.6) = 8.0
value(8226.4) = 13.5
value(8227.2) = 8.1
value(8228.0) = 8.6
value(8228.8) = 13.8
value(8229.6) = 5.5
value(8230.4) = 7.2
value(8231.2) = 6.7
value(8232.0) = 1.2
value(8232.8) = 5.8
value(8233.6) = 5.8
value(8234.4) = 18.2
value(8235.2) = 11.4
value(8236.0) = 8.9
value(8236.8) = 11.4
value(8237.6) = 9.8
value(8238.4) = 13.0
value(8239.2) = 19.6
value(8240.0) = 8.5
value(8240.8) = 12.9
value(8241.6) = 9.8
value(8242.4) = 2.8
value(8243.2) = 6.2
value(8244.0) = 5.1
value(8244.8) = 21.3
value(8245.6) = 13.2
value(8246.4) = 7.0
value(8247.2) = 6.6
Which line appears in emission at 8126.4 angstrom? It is [O III] 5007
